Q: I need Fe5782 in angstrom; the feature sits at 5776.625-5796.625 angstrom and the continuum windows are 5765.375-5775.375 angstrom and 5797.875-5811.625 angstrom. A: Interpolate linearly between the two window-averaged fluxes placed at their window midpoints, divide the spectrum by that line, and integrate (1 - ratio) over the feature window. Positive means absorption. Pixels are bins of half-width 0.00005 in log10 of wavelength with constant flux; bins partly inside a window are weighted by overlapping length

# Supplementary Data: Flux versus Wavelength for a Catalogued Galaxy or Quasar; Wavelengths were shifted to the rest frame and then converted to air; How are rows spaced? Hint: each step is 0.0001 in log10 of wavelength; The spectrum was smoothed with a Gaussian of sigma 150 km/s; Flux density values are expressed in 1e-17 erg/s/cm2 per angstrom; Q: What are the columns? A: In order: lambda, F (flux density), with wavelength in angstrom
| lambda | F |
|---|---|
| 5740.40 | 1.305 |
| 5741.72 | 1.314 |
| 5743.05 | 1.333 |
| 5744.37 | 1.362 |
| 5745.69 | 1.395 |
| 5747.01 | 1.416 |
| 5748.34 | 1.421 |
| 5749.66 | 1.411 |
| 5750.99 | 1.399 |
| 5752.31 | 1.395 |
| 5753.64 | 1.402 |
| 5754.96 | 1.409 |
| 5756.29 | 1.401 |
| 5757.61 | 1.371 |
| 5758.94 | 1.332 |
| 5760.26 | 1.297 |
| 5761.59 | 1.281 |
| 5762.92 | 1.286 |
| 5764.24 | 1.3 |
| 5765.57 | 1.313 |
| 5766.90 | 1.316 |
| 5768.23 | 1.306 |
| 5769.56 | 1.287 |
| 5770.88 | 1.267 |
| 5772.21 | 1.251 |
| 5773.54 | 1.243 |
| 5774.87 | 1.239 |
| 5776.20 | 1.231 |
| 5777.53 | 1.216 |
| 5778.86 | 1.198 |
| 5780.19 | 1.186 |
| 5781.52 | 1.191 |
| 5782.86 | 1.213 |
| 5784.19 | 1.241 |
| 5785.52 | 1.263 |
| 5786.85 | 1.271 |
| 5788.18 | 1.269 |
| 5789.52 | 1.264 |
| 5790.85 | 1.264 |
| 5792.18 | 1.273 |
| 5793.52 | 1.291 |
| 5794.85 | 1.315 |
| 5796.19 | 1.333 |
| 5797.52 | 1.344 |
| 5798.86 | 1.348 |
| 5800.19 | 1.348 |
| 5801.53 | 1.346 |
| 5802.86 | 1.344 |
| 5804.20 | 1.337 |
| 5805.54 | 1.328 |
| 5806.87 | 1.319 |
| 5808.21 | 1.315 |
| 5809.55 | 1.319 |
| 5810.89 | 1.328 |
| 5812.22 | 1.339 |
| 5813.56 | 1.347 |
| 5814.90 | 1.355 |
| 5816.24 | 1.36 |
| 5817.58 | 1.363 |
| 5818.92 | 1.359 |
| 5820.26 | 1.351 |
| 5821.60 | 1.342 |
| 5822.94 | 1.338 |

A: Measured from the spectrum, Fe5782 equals 0.8 angstrom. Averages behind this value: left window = 1.28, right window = 1.33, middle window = 1.25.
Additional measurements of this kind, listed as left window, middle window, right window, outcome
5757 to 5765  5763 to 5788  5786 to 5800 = 1.01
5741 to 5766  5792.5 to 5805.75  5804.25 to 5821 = 0.12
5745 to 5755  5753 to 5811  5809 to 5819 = 3.40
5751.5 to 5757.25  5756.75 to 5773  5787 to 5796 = 0.78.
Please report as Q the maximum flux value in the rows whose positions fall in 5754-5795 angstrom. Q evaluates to 1.409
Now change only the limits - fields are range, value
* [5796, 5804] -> 1.348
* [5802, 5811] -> 1.344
